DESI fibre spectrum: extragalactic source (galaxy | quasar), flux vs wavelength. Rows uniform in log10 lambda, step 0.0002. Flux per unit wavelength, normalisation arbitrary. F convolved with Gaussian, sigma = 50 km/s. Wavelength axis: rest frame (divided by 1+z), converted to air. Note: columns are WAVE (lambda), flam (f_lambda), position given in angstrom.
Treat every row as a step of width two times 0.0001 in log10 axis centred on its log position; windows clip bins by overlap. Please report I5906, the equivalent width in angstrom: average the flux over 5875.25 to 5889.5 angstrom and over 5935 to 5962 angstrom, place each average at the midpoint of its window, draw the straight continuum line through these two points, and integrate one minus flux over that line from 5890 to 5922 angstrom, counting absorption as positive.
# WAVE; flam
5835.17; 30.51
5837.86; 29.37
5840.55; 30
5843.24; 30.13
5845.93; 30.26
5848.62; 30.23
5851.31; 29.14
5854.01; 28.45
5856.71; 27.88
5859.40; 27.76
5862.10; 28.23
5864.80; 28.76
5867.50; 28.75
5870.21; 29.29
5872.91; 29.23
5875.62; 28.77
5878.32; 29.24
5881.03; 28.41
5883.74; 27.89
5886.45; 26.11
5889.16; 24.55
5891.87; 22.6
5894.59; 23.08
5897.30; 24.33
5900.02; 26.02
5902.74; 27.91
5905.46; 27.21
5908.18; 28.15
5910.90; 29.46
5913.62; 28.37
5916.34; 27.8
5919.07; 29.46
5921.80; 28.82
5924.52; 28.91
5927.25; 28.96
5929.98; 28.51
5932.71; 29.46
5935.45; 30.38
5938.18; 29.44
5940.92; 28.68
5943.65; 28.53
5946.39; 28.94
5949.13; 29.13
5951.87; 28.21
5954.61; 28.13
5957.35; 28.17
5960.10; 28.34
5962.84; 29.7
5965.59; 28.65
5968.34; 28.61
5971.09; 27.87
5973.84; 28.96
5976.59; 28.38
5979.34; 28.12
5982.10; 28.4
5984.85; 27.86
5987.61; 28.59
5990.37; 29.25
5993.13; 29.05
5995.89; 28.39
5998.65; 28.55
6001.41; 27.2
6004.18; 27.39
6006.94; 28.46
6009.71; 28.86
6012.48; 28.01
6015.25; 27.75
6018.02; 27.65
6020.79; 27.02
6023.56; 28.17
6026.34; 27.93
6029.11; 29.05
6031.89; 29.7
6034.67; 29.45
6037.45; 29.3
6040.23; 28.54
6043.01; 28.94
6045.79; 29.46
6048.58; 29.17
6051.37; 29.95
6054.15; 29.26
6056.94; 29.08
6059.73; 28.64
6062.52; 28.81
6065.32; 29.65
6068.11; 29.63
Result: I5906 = 1.4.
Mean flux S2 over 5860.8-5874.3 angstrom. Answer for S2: 28.8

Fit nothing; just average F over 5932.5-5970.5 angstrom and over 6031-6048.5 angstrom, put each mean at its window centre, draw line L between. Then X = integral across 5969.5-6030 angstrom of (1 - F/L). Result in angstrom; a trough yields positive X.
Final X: 1.7 angstrom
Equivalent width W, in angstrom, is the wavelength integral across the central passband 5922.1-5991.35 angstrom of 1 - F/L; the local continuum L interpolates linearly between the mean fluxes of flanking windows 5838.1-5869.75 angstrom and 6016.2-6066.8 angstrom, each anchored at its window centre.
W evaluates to 0.6 angstrom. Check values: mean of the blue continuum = 29.1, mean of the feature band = 28.7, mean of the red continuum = 28.9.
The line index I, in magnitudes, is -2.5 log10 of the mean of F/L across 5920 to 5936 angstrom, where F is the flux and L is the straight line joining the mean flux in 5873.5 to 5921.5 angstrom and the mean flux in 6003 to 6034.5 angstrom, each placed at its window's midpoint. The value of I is -0.07 mag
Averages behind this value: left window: 27.1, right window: 28.2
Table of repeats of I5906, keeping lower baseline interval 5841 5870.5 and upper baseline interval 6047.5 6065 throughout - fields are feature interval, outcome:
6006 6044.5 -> 0.9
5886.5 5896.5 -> 1.8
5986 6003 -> 0.4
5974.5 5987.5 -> 0.4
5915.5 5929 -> 0.1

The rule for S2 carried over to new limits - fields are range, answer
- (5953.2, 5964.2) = 28.6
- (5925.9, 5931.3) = 28.7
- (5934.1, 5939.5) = 29.9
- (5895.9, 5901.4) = 25.2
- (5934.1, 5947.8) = 29.2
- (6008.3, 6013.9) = 28.4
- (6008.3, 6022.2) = 27.9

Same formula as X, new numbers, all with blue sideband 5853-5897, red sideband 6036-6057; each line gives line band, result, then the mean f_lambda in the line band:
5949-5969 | -0.2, 28.6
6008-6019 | 0.3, 28.1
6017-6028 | 0.5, 27.7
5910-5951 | -1.5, 29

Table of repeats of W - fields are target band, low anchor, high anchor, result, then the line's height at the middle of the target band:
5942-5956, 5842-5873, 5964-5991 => 0.00 angstrom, 28.6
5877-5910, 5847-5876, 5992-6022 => 2.64 angstrom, 28.6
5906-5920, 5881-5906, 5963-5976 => -1.14 angstrom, 26.4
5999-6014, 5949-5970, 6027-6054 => 0.49 angstrom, 29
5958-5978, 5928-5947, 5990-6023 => 0.04 angstrom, 28.7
